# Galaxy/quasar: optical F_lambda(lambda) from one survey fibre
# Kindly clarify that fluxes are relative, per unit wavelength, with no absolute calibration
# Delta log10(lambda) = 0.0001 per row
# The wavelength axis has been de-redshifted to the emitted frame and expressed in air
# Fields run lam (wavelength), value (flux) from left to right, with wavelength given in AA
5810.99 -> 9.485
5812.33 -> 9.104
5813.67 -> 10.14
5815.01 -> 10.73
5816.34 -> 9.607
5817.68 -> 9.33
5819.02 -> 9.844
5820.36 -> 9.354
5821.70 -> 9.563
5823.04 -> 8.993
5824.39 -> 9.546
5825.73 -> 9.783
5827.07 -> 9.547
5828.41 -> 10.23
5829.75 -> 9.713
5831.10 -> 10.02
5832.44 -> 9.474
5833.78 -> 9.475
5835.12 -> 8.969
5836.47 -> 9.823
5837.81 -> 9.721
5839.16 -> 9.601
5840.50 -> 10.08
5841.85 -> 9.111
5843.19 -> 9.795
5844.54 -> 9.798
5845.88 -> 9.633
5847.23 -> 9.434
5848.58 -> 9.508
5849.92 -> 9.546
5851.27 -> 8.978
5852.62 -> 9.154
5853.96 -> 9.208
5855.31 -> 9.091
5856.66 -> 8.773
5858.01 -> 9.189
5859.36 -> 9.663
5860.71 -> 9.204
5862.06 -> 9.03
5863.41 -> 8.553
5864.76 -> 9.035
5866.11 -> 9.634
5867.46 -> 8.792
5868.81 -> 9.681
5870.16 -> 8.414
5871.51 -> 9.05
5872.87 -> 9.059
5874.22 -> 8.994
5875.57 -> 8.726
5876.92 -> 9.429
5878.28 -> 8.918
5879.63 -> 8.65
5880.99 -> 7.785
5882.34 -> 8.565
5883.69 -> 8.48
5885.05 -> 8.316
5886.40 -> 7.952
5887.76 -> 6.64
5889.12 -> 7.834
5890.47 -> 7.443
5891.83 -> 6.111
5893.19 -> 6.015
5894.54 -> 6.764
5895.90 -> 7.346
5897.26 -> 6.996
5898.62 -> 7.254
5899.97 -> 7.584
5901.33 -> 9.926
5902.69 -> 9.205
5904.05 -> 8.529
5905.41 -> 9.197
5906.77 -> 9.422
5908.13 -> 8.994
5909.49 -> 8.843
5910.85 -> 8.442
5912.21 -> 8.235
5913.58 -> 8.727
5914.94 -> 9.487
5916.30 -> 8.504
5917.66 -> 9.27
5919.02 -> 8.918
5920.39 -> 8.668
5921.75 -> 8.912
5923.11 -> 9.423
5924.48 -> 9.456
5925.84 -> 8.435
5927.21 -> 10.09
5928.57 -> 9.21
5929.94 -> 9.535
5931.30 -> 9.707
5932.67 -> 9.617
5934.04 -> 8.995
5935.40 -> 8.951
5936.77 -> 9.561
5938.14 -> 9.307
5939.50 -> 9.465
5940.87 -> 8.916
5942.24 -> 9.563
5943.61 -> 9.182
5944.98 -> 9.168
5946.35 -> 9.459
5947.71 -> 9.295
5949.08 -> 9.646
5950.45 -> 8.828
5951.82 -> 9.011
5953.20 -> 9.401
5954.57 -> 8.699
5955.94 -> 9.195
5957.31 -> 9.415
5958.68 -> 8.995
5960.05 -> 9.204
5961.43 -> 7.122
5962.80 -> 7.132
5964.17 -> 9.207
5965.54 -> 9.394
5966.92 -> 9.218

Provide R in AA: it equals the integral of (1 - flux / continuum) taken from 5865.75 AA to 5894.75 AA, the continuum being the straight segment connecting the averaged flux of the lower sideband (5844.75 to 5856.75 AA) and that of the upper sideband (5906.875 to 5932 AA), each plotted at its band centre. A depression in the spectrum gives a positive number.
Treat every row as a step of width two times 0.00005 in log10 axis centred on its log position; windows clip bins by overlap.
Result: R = 3.0 AA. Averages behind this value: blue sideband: 9.31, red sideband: 9.06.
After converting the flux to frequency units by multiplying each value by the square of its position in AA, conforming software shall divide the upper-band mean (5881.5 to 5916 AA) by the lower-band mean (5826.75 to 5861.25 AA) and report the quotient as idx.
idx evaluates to 0.87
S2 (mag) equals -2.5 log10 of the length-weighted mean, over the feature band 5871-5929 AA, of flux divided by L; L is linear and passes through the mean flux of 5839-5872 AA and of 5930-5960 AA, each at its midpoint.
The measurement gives 0.10 mag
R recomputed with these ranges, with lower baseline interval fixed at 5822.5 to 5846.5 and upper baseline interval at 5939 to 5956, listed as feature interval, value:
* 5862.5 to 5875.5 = 0.68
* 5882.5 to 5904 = 4.04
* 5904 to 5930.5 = 0.85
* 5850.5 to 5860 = 0.40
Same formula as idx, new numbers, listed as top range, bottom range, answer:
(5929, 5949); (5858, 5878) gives 1.05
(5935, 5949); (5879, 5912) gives 1.18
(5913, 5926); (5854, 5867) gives 1.01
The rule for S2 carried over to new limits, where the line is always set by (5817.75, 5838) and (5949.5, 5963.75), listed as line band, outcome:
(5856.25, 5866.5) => 0.03 mag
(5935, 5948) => -0.06 mag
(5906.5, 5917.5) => 0.02 mag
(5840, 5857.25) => 0.01 mag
